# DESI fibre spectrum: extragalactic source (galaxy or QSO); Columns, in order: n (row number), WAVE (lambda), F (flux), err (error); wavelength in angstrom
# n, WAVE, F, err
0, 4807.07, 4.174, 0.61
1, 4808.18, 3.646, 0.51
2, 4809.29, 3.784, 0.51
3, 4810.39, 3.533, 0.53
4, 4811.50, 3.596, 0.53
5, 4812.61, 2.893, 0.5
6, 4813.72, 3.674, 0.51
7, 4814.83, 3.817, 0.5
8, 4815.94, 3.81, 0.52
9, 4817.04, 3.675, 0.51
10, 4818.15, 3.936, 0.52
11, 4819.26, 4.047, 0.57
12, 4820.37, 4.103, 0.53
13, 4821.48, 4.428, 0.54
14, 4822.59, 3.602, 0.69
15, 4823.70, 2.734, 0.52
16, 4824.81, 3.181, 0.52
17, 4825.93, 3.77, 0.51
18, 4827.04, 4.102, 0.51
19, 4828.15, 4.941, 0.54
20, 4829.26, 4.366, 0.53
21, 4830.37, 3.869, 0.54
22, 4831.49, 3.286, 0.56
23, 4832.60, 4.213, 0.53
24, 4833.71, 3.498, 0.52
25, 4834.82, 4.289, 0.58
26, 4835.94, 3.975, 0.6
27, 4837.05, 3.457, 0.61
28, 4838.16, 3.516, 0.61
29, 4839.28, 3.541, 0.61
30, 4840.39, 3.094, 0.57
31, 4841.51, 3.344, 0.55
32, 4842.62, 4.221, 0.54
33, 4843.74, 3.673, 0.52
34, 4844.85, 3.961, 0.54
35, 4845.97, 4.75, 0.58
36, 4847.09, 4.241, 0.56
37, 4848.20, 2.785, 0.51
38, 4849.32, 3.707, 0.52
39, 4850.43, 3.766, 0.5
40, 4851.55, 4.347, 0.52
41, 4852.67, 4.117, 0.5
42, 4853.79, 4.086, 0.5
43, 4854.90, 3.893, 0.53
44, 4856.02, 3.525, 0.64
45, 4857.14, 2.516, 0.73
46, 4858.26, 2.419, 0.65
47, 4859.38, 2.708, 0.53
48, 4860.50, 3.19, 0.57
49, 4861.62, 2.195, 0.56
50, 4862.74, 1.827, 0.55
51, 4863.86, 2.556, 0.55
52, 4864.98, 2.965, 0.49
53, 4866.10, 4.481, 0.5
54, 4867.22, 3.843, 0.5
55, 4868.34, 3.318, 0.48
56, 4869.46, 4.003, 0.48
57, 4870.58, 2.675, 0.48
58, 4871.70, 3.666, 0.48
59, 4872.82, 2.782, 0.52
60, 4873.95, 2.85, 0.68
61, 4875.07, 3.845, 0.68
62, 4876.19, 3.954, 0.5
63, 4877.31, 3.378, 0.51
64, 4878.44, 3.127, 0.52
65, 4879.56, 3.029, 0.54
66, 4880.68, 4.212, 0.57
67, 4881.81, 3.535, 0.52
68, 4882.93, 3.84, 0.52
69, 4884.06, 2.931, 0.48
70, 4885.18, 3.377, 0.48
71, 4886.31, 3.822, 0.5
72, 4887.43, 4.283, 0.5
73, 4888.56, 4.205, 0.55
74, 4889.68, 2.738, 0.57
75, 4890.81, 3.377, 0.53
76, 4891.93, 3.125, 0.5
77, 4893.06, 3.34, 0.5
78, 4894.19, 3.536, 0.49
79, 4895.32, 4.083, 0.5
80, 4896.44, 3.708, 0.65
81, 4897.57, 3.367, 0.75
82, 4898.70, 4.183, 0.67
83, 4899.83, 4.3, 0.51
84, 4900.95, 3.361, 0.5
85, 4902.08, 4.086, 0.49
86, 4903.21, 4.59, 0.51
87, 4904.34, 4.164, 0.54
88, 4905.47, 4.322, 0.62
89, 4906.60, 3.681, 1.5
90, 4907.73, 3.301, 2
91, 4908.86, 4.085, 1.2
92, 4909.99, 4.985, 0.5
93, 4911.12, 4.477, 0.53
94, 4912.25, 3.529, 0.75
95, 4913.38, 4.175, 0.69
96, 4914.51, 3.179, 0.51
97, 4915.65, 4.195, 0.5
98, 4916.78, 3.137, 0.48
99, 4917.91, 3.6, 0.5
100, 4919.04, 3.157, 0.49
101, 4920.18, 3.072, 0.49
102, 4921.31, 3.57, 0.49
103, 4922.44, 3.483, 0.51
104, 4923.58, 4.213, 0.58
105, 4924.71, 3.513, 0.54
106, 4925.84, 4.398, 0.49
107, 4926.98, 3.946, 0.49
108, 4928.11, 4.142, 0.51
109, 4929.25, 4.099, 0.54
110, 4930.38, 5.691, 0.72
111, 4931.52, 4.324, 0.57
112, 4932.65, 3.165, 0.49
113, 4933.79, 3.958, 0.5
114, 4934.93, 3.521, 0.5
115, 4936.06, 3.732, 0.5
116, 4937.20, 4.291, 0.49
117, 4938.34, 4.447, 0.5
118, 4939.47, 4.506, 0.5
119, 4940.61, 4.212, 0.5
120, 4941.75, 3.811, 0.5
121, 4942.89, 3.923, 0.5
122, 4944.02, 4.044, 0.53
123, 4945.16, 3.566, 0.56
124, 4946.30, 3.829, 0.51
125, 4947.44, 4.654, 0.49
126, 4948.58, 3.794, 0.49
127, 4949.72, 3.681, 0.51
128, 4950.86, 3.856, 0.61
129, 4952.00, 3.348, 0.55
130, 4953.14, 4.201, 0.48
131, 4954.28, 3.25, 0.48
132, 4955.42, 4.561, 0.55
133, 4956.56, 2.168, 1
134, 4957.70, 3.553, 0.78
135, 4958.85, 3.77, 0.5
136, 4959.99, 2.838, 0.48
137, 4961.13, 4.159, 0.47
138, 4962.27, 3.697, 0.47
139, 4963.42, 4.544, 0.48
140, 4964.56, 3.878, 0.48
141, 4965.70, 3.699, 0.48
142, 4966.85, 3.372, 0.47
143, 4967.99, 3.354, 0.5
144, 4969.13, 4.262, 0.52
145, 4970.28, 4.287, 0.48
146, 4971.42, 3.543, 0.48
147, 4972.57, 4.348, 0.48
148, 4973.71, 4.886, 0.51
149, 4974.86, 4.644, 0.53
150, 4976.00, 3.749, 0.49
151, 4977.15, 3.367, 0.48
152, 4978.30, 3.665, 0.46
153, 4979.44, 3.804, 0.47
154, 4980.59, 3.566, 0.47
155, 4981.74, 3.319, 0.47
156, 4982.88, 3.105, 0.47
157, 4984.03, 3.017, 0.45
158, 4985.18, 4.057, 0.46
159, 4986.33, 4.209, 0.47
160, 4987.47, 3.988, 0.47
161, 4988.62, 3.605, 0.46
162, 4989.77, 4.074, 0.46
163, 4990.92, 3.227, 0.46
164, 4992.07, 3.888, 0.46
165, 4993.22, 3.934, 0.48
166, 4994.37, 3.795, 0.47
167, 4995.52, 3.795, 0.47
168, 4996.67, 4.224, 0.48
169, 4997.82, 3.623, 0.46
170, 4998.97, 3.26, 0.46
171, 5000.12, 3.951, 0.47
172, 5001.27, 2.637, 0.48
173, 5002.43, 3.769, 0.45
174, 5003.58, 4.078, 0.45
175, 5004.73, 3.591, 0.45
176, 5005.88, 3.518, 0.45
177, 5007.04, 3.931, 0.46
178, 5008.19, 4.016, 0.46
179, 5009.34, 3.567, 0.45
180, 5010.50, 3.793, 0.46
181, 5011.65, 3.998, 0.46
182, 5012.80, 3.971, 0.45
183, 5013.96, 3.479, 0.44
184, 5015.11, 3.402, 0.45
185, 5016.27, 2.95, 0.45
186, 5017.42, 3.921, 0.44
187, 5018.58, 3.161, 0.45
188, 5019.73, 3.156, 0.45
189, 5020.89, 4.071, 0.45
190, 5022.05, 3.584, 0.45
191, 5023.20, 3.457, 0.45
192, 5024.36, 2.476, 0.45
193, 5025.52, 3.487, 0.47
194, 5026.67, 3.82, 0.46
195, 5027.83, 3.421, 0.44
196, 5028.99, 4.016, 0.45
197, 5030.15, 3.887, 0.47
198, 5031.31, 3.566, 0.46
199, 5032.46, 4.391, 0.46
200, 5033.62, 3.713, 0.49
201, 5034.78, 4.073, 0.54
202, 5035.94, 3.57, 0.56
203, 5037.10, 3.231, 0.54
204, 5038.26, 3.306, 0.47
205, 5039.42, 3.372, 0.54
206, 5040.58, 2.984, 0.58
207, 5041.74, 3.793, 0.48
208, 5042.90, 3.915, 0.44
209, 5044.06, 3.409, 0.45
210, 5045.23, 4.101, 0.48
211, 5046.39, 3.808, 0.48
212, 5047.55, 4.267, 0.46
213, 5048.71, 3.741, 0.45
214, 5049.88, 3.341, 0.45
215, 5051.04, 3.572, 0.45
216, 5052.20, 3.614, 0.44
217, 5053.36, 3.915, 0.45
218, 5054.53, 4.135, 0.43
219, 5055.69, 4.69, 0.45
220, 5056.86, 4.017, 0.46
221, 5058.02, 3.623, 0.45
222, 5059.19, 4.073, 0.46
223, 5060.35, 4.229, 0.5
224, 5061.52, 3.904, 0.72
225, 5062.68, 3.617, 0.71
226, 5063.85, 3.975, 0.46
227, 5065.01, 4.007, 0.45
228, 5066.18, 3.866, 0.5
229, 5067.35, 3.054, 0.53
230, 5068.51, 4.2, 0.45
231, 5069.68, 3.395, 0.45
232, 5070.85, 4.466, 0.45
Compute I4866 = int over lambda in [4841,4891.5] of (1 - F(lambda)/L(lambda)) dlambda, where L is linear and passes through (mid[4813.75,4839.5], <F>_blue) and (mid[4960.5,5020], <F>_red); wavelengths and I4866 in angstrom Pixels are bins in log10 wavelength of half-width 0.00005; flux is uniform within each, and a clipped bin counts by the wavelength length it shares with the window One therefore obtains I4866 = 4.6 angstrom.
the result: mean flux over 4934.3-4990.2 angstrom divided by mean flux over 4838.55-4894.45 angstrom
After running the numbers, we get 1.1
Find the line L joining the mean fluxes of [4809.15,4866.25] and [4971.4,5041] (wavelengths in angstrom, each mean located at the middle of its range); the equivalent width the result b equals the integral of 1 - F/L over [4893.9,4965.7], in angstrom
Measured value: -4.7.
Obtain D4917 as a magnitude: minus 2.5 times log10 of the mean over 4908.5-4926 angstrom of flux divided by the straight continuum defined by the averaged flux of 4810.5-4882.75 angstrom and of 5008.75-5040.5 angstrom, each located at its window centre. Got -0.06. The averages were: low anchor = 3.58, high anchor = 3.58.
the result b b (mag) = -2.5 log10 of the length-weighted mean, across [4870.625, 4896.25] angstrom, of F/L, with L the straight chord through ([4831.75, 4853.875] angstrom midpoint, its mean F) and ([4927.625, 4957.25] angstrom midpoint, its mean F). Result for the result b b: 0.11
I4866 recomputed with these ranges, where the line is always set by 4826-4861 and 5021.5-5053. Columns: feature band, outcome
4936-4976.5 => -2.6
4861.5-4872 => 1.5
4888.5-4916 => -1.0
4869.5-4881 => 1.1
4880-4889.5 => -0.1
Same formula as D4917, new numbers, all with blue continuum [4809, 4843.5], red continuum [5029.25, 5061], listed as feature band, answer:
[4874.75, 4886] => 0.071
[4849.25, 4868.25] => 0.143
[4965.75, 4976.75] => -0.068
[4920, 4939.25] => -0.065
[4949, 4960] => 0.064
